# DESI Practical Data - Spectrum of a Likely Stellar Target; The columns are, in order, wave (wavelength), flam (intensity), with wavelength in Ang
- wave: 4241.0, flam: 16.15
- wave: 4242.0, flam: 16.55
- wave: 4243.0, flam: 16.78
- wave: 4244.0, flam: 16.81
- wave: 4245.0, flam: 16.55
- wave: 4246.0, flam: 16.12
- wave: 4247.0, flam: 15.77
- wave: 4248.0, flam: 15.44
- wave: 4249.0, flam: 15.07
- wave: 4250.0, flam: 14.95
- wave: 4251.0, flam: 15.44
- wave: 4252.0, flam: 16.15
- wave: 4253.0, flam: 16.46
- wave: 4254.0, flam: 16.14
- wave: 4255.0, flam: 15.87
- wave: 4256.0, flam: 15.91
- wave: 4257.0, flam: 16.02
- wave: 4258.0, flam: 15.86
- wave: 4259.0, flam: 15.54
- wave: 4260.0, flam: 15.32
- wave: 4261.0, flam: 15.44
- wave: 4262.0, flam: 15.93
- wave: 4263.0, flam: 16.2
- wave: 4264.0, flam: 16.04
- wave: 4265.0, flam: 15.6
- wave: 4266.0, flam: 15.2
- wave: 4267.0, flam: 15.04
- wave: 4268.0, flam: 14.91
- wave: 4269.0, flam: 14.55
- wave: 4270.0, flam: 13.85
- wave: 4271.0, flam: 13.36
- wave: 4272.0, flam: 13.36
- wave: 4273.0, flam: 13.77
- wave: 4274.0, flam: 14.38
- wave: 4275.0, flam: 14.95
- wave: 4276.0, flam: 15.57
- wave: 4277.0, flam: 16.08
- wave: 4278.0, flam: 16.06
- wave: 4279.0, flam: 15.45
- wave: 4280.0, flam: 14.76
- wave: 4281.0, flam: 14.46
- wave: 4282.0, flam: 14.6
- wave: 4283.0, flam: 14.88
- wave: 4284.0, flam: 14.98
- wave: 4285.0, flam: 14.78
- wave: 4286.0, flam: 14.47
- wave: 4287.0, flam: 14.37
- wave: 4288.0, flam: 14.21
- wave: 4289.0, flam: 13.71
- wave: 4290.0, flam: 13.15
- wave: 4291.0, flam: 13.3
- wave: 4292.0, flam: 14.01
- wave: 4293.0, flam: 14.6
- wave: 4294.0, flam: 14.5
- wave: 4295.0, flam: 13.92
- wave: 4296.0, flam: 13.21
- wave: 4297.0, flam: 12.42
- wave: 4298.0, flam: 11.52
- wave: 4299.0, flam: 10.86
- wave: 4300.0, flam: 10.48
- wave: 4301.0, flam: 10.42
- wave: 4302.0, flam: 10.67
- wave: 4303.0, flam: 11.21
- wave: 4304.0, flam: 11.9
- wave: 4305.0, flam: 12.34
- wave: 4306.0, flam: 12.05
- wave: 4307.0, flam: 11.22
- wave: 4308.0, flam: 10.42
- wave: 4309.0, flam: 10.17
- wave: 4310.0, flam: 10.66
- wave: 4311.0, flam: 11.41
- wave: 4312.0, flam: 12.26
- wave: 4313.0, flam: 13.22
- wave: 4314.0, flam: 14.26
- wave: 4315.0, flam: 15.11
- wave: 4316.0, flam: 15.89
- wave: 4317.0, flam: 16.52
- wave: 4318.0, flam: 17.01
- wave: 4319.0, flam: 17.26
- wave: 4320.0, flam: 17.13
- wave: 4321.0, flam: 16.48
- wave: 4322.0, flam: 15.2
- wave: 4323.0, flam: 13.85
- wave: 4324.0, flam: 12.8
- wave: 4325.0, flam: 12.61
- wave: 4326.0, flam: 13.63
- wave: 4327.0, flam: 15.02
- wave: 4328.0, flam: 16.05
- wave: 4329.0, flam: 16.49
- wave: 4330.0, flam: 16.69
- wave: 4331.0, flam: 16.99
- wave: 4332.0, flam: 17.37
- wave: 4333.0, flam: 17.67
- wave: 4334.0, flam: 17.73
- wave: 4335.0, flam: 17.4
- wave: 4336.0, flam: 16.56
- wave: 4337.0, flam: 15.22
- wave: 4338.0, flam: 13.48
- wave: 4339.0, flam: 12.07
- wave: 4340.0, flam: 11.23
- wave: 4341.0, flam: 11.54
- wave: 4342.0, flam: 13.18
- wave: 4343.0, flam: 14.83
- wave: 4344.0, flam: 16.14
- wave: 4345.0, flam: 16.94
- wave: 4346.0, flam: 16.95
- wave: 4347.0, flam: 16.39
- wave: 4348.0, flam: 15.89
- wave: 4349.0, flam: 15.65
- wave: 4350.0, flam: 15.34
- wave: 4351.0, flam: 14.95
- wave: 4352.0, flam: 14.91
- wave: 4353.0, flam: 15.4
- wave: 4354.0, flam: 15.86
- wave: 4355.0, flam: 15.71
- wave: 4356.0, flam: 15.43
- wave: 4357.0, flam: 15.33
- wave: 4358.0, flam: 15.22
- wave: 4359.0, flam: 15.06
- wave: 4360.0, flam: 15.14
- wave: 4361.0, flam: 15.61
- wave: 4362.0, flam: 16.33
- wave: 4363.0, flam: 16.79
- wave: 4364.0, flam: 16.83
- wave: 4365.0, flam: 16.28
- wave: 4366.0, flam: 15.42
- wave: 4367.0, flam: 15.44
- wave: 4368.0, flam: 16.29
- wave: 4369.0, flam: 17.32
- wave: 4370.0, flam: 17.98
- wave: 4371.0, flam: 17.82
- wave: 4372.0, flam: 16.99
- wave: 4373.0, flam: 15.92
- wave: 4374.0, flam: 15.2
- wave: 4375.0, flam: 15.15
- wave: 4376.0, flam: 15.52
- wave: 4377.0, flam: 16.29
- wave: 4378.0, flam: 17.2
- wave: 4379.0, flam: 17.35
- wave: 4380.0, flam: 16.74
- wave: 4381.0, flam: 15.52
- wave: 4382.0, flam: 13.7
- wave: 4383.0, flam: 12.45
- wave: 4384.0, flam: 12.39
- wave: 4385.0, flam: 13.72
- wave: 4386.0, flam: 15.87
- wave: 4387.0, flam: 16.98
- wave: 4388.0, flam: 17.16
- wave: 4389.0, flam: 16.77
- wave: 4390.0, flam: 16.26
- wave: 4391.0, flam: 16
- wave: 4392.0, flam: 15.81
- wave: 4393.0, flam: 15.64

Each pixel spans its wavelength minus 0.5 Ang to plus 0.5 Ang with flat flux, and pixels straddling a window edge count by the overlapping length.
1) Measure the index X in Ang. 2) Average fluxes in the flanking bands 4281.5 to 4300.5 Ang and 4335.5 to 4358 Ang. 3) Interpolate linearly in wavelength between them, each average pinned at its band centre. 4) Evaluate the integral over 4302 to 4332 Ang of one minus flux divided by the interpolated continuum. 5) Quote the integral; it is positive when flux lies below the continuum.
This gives 0.53 Ang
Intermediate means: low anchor 13.6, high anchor 15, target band 14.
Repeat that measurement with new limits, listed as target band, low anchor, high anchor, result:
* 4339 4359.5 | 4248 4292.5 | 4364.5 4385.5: 0.7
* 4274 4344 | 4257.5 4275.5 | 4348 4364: 5.4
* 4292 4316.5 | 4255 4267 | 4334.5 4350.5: 4.8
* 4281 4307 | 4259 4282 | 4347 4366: 3.7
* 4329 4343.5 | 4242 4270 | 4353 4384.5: 0.5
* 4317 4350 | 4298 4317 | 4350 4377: -3.9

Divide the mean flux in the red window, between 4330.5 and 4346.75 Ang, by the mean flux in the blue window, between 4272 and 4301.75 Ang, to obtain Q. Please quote 1.10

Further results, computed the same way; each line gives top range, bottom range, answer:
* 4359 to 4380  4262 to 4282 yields 1.09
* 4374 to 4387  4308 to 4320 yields 1.09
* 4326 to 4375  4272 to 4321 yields 1.15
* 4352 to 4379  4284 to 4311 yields 1.28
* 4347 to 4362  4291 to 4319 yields 1.21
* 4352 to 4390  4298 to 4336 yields 1.13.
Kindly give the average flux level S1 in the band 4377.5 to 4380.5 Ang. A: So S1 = 17.1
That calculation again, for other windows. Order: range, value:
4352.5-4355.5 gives 15.7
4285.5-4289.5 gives 14.2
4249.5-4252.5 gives 15.5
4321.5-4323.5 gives 14.5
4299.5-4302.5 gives 10.5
